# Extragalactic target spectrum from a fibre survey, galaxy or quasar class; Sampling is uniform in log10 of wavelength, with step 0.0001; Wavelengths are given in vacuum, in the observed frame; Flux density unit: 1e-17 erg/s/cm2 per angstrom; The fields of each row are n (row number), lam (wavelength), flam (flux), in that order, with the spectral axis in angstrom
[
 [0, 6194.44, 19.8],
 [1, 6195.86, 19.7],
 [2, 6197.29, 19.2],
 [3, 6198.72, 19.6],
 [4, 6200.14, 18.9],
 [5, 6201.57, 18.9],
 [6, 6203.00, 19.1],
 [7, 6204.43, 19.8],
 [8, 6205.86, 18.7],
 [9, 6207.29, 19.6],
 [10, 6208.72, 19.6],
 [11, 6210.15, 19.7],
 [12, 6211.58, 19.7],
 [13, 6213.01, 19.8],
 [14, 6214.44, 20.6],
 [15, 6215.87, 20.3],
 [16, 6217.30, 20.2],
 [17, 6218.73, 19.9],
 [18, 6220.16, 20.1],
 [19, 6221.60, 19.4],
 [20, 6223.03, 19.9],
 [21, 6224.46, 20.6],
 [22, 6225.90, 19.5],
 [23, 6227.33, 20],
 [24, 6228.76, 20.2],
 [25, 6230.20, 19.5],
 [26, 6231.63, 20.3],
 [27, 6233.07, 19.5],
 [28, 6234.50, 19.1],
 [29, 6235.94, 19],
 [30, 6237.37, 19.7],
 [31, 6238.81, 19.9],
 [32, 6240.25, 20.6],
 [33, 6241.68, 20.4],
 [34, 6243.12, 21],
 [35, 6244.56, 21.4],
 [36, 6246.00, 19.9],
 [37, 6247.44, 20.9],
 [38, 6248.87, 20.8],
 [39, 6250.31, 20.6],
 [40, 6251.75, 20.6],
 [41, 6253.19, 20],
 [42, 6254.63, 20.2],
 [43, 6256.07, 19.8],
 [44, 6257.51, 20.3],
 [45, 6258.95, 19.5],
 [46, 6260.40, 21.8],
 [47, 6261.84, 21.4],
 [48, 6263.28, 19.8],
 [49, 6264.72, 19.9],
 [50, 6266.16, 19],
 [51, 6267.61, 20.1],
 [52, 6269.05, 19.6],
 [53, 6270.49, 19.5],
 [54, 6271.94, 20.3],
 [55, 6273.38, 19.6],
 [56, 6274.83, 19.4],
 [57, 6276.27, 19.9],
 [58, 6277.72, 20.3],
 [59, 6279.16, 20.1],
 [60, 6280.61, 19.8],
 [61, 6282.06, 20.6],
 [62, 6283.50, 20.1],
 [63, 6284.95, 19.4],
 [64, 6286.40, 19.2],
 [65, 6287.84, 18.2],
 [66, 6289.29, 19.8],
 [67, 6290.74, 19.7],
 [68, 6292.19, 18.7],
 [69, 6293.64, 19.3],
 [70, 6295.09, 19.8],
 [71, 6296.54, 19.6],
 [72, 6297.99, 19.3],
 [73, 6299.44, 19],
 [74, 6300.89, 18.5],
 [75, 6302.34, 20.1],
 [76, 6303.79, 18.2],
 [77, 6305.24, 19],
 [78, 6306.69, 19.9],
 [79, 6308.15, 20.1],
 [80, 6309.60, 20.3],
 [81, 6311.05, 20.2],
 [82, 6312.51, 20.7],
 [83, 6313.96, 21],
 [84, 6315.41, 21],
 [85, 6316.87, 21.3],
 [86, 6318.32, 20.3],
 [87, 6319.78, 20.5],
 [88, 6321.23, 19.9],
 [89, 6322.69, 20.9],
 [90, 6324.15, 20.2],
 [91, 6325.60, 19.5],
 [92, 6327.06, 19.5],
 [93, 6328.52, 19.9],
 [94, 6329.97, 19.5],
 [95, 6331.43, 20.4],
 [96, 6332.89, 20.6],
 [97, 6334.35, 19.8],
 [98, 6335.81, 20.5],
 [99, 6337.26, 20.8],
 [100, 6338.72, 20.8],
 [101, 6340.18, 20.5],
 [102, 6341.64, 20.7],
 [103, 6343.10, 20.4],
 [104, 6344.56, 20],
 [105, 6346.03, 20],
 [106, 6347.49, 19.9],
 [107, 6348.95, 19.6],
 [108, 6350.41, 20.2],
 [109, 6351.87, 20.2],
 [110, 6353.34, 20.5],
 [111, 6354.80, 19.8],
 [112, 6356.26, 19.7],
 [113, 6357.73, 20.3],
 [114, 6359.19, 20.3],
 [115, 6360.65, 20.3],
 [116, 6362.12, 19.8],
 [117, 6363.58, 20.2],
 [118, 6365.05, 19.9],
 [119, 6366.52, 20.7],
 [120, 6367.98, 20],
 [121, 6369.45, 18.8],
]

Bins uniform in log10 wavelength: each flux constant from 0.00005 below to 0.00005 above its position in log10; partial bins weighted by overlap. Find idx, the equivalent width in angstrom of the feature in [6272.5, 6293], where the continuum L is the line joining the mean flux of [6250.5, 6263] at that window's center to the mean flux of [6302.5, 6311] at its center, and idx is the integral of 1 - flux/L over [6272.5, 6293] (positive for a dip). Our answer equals 0.4 angstrom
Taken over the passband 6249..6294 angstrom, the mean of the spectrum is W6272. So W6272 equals 19.9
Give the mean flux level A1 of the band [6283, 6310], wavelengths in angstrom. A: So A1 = 19.4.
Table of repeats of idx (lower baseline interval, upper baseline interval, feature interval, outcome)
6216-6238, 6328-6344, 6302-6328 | 0.2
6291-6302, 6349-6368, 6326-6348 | -0.4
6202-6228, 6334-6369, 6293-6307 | 0.6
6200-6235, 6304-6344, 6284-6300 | 0.7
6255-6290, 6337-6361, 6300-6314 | 0.2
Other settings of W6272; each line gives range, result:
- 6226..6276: 20.1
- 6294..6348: 20.1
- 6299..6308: 19.2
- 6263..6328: 19.8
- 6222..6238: 19.8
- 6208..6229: 20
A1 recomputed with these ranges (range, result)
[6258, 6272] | 20.1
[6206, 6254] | 20.1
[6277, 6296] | 19.6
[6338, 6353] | 20.2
